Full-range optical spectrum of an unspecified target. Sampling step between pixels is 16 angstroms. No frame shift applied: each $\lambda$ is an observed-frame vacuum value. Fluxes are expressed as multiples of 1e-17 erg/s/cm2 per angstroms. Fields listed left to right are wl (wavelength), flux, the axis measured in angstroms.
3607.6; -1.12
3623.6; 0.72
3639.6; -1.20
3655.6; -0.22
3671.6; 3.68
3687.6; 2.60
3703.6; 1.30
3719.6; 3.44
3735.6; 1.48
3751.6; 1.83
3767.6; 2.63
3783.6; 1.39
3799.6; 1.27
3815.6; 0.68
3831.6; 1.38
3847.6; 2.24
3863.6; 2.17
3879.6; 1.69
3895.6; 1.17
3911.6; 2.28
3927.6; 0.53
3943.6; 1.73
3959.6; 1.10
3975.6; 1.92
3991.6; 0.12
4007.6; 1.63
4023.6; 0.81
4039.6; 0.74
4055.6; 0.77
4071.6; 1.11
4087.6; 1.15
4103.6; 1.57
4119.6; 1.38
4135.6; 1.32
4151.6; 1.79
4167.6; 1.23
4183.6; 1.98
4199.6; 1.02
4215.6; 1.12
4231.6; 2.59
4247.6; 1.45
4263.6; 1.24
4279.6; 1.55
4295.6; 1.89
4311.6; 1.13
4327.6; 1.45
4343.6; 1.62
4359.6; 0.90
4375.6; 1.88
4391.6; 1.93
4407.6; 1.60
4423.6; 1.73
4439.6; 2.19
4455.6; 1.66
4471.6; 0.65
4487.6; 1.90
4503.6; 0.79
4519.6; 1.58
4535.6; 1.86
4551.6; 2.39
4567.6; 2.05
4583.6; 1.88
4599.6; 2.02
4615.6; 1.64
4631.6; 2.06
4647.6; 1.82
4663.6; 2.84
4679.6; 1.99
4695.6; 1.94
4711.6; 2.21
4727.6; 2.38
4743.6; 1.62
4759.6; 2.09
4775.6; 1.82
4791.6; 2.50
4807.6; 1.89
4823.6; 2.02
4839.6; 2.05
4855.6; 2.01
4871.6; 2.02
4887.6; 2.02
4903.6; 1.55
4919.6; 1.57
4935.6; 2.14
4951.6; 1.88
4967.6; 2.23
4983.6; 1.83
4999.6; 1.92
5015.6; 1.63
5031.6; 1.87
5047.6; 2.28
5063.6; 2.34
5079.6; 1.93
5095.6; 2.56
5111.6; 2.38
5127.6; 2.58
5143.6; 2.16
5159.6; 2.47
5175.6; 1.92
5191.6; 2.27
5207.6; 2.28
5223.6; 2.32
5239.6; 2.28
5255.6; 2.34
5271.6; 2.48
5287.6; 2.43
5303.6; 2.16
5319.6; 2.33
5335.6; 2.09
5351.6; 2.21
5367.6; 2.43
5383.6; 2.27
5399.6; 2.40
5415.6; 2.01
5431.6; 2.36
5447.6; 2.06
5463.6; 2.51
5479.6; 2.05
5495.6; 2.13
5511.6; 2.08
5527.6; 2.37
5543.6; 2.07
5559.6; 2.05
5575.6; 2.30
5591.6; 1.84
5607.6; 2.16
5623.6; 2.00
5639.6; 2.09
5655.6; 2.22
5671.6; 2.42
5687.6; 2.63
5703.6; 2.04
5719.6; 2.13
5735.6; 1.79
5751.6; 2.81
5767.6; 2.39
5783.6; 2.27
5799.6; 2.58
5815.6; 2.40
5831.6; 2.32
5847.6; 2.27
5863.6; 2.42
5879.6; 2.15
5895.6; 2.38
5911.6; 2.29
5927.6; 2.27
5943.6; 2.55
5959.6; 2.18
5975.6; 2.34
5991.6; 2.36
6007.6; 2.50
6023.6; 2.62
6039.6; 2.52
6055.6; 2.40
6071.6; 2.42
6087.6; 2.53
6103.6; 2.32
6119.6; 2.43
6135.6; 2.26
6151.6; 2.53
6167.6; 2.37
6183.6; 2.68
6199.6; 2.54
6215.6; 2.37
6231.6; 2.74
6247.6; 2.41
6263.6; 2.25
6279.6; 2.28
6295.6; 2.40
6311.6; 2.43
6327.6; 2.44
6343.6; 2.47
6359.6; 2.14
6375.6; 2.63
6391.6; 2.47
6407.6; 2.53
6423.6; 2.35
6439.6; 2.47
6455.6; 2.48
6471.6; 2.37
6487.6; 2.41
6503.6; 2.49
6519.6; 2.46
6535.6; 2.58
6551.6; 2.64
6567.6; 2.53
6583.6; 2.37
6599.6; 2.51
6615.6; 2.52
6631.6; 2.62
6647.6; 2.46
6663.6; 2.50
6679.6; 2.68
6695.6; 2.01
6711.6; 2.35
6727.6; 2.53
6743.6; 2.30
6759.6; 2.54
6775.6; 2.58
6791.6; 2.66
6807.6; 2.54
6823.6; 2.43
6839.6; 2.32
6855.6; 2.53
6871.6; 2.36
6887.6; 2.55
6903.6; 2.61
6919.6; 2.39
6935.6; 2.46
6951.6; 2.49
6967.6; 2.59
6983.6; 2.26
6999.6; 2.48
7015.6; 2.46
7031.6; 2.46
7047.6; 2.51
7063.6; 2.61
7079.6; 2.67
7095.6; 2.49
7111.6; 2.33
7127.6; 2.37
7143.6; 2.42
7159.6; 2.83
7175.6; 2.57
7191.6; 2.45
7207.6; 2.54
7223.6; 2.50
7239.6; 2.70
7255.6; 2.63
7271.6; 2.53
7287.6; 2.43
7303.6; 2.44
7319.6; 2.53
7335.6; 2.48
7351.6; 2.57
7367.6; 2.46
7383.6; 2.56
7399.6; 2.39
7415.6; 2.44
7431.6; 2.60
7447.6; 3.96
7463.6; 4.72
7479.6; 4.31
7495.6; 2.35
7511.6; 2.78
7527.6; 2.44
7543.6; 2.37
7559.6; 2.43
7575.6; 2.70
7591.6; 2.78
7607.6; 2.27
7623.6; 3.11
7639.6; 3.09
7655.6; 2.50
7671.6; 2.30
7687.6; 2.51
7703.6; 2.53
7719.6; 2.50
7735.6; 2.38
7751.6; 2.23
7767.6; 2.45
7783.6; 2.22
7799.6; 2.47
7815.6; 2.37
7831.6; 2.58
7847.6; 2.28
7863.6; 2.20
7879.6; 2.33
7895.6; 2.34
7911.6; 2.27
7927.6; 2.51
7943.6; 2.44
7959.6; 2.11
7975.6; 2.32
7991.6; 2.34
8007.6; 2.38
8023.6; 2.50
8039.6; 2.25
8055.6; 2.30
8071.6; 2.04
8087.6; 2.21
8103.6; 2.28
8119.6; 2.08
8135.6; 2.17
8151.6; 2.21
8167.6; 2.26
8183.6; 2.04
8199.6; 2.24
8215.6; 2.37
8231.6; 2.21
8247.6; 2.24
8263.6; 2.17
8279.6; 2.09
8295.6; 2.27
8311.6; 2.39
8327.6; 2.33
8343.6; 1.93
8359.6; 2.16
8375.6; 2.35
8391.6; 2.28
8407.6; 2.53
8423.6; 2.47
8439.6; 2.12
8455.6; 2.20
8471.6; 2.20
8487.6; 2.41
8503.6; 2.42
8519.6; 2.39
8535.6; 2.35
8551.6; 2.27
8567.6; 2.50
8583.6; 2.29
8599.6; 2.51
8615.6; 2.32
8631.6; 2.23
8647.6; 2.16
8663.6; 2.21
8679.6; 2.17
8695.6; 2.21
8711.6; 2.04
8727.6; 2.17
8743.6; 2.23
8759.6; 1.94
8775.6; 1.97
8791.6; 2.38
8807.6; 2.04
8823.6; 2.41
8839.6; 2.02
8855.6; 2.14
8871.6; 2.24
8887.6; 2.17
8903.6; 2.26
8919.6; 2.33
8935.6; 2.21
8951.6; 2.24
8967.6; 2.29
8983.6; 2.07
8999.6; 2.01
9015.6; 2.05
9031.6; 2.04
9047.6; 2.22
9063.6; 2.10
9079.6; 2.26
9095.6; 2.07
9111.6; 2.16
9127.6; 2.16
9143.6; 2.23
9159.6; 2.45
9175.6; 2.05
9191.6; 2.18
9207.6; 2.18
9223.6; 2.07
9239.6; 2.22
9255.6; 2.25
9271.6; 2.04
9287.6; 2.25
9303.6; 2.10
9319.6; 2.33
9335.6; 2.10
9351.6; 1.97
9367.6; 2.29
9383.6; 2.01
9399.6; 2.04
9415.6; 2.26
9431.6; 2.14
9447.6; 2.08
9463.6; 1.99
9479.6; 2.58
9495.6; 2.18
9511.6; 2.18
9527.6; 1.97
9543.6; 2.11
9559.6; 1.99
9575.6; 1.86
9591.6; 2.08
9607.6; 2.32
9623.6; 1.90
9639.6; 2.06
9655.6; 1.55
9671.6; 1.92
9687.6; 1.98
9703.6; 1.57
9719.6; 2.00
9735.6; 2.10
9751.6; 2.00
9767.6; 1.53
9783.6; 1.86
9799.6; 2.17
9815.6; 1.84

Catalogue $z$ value 0.136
